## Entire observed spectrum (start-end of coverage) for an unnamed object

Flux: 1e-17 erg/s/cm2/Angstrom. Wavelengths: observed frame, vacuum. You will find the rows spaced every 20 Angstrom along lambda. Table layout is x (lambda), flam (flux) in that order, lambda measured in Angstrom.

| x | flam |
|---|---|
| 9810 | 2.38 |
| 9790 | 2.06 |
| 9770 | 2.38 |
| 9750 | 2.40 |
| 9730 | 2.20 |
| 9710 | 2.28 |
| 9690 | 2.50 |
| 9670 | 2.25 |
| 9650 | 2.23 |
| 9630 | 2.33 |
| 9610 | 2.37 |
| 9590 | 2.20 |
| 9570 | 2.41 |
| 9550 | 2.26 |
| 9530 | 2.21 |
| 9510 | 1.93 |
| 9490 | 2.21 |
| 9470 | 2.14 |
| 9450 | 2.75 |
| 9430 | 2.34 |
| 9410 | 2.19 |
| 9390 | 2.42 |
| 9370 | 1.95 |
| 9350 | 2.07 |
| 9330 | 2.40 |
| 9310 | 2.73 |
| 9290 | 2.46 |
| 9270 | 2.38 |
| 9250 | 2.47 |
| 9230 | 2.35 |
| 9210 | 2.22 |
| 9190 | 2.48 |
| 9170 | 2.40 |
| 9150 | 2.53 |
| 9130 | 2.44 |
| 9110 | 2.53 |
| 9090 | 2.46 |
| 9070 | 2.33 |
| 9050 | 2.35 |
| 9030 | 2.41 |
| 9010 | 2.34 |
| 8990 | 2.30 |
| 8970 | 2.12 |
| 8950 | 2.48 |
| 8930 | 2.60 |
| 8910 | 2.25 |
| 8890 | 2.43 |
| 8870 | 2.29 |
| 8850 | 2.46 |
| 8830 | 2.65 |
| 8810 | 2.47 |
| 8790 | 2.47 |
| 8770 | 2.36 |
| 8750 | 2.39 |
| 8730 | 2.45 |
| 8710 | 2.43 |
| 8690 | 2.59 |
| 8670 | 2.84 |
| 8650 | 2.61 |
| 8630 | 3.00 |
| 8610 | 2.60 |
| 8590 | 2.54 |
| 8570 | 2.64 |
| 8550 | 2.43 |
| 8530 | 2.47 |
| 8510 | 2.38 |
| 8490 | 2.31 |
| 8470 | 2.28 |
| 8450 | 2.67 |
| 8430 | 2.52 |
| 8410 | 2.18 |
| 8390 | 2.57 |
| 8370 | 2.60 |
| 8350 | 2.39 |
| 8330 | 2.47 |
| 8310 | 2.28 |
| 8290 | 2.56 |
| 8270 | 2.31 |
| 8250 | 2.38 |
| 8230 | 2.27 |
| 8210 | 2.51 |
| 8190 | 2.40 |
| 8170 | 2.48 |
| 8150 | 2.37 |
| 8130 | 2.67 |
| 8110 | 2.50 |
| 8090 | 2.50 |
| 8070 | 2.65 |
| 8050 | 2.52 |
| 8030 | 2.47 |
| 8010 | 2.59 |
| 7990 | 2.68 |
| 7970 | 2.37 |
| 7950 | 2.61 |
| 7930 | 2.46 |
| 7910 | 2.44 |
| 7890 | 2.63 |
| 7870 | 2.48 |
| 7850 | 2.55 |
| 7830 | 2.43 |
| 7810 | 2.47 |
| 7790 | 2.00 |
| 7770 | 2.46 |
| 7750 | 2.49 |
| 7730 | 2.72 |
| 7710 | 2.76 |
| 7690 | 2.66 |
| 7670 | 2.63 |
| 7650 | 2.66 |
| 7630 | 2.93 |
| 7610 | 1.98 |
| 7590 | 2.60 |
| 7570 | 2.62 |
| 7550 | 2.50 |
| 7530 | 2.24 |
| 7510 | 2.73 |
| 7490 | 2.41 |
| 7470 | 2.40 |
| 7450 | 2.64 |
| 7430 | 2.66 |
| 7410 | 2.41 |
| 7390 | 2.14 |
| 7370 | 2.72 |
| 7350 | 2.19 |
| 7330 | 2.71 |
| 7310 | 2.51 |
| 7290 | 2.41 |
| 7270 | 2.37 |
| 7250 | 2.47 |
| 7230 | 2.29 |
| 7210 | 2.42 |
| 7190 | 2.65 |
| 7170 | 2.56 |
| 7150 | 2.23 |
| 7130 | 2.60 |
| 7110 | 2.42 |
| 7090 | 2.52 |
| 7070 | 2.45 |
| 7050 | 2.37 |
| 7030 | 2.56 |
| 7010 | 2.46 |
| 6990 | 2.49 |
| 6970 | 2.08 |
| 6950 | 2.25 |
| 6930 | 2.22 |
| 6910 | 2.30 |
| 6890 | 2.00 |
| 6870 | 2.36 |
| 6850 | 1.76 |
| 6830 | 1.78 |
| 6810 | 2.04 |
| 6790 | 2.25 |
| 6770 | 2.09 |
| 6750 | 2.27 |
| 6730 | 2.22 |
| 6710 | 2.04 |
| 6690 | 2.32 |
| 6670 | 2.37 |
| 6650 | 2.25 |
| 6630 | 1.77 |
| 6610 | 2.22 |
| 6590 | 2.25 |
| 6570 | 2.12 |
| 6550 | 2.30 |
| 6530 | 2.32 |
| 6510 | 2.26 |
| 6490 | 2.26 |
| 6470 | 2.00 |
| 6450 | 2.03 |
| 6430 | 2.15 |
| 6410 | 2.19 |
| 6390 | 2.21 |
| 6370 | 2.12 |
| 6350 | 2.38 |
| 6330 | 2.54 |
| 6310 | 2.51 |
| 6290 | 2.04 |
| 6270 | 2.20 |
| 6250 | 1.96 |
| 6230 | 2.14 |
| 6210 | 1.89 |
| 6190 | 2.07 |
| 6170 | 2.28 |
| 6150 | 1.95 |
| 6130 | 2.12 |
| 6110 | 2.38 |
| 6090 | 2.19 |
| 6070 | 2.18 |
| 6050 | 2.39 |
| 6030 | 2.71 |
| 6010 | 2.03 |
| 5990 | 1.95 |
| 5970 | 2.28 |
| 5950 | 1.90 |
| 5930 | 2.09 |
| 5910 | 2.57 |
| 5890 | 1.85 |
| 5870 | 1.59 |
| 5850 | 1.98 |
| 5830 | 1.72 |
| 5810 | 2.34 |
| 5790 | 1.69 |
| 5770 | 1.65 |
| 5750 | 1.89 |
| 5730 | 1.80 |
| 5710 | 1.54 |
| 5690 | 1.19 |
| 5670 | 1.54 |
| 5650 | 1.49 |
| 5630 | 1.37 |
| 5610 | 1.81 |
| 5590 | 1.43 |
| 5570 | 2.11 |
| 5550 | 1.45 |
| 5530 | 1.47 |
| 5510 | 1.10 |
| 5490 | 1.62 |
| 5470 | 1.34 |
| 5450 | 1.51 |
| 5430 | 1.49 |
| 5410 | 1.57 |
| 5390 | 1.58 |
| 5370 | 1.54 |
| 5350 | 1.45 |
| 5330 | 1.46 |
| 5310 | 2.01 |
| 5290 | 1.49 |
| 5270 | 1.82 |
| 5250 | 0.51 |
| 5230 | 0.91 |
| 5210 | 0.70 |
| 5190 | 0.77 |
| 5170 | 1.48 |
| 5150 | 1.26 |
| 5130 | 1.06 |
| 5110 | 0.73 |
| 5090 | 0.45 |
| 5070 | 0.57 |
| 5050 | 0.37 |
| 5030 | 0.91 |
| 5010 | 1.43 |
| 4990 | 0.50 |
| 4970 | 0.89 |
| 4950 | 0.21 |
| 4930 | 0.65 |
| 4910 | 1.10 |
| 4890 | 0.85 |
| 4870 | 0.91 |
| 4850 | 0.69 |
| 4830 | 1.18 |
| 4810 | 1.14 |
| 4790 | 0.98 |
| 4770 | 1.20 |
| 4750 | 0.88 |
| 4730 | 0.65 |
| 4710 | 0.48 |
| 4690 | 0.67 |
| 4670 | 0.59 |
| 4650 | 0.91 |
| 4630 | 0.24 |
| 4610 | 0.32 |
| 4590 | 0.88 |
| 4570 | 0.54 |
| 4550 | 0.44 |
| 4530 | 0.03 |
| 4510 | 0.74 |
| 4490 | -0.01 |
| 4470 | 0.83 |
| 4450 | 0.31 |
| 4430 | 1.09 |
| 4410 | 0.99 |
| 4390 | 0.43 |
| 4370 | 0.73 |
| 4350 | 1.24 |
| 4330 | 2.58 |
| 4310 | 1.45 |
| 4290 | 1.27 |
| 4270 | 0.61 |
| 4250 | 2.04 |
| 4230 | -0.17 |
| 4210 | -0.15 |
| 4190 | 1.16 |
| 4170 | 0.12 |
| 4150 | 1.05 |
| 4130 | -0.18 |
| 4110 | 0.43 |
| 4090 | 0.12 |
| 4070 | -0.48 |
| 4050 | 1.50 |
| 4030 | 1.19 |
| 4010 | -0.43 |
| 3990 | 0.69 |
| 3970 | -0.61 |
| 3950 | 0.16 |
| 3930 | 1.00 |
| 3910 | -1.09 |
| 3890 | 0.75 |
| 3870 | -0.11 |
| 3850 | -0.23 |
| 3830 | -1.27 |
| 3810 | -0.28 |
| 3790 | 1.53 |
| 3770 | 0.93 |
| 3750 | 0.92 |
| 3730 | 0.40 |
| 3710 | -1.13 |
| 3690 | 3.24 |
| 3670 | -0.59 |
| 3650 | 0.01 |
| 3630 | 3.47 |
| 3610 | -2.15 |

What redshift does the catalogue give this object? 0.322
